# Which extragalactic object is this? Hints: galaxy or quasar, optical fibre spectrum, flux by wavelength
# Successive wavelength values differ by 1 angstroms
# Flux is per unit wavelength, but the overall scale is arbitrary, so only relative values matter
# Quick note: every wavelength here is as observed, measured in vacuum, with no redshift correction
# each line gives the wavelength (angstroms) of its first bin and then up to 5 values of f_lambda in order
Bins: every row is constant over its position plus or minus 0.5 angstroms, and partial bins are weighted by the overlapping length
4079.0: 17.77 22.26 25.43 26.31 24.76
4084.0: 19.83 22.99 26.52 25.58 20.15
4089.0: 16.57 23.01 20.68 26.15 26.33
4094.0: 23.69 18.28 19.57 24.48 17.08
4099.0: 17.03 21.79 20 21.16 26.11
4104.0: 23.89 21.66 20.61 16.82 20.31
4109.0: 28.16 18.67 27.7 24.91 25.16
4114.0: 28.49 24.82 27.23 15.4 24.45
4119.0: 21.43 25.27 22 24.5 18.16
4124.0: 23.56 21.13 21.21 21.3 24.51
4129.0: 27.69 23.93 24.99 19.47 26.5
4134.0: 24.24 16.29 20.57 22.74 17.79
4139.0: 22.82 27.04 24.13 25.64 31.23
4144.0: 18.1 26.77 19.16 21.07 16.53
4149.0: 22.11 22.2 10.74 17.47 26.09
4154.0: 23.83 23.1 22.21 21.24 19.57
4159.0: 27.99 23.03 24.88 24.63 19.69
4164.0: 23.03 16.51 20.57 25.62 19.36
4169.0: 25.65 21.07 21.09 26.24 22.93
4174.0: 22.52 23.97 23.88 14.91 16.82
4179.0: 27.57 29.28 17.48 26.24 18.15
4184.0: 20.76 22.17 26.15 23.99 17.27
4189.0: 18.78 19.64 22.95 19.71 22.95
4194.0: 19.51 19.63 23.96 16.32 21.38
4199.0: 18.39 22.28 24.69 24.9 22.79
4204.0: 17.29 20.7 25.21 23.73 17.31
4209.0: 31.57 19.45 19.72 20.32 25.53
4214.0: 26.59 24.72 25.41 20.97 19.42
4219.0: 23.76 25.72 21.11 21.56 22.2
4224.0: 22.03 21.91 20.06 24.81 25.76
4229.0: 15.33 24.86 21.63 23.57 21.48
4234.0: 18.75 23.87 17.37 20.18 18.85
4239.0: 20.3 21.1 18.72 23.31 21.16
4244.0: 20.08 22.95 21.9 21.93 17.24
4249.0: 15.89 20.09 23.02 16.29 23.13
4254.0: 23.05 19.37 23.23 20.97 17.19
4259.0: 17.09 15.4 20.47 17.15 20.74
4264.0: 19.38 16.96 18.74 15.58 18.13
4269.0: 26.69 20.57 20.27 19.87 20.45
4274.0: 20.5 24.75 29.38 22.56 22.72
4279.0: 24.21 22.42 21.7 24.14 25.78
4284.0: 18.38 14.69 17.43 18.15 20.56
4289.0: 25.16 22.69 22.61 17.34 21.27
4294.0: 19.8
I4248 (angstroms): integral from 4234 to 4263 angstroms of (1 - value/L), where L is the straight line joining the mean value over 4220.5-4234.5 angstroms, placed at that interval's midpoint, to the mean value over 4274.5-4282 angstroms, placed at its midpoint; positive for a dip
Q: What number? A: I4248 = 3.4 angstroms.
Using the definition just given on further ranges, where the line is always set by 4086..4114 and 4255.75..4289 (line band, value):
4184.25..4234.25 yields -1.99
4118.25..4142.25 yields -0.90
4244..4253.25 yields 0.26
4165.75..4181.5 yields -0.69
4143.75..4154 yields 0.71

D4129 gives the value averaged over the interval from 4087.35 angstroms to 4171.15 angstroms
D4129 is 22.3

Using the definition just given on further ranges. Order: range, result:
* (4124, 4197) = 22.1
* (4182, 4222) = 22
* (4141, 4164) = 22.2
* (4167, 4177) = 22.7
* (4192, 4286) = 21.3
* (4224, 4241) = 21.2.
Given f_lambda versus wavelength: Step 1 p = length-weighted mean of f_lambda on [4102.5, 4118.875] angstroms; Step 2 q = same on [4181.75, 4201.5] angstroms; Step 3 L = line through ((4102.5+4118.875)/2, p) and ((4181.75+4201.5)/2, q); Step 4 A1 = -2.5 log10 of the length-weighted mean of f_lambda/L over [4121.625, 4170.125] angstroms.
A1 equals 0.01 mag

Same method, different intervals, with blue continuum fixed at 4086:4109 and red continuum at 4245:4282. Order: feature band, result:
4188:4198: 0.04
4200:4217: -0.10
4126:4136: -0.07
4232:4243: 0.01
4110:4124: -0.10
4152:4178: -0.05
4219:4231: -0.07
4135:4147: -0.07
